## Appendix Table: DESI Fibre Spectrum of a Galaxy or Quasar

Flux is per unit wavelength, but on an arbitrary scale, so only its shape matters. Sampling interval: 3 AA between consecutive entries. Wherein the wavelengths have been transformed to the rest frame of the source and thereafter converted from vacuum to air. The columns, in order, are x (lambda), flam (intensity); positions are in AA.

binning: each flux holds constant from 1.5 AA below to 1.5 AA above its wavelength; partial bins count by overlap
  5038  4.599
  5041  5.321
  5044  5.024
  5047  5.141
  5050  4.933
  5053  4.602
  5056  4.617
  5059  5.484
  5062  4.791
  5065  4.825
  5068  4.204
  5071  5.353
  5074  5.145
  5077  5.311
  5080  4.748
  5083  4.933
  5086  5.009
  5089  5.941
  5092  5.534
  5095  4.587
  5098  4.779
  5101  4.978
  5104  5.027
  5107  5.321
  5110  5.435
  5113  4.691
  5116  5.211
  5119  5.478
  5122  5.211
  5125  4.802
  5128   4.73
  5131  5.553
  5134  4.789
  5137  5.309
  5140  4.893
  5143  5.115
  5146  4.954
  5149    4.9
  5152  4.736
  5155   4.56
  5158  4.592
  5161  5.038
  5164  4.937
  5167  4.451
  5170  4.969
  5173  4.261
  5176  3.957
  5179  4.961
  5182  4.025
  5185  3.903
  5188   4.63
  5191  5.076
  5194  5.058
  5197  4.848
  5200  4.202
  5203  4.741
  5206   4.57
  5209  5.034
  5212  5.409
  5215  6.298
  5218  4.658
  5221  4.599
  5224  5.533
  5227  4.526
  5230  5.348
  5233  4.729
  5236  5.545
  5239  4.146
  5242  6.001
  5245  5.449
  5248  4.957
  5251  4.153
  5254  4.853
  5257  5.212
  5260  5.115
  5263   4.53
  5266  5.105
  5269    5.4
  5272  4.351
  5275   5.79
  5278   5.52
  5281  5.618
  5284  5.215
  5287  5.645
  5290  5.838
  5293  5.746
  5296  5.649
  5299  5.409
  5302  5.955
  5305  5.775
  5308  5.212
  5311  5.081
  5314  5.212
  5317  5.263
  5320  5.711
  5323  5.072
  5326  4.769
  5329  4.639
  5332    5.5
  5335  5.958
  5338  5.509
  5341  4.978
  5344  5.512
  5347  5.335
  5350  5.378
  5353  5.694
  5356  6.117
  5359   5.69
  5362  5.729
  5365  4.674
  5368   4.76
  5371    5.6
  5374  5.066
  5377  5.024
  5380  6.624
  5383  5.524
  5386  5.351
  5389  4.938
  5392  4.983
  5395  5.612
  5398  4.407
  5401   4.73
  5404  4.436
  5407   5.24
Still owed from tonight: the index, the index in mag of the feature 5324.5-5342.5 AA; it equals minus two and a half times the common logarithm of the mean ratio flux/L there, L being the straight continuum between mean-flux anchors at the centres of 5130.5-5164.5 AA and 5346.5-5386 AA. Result 0.03 mag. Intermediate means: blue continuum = 4.93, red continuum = 5.48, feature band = 5.23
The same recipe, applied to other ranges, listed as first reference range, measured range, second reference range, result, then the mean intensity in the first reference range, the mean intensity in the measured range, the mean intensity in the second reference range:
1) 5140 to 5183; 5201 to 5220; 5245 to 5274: -0.06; 4.69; 5.08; 4.9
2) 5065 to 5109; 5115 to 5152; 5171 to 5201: -0.06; 5.06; 5.06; 4.5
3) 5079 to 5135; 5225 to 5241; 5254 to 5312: 0.08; 5.1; 4.92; 5.37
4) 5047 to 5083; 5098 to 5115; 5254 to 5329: -0.02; 4.92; 5.07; 5.32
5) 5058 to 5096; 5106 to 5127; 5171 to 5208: -0.06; 5.07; 5.15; 4.53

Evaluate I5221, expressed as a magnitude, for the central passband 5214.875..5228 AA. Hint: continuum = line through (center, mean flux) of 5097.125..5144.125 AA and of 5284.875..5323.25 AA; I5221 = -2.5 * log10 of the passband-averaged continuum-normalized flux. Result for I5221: 0.06 mag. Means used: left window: 5.09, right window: 5.51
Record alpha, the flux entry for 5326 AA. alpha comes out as 4.769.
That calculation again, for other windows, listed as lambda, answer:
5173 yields 4.261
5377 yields 5.024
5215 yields 6.298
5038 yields 4.599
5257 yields 5.212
